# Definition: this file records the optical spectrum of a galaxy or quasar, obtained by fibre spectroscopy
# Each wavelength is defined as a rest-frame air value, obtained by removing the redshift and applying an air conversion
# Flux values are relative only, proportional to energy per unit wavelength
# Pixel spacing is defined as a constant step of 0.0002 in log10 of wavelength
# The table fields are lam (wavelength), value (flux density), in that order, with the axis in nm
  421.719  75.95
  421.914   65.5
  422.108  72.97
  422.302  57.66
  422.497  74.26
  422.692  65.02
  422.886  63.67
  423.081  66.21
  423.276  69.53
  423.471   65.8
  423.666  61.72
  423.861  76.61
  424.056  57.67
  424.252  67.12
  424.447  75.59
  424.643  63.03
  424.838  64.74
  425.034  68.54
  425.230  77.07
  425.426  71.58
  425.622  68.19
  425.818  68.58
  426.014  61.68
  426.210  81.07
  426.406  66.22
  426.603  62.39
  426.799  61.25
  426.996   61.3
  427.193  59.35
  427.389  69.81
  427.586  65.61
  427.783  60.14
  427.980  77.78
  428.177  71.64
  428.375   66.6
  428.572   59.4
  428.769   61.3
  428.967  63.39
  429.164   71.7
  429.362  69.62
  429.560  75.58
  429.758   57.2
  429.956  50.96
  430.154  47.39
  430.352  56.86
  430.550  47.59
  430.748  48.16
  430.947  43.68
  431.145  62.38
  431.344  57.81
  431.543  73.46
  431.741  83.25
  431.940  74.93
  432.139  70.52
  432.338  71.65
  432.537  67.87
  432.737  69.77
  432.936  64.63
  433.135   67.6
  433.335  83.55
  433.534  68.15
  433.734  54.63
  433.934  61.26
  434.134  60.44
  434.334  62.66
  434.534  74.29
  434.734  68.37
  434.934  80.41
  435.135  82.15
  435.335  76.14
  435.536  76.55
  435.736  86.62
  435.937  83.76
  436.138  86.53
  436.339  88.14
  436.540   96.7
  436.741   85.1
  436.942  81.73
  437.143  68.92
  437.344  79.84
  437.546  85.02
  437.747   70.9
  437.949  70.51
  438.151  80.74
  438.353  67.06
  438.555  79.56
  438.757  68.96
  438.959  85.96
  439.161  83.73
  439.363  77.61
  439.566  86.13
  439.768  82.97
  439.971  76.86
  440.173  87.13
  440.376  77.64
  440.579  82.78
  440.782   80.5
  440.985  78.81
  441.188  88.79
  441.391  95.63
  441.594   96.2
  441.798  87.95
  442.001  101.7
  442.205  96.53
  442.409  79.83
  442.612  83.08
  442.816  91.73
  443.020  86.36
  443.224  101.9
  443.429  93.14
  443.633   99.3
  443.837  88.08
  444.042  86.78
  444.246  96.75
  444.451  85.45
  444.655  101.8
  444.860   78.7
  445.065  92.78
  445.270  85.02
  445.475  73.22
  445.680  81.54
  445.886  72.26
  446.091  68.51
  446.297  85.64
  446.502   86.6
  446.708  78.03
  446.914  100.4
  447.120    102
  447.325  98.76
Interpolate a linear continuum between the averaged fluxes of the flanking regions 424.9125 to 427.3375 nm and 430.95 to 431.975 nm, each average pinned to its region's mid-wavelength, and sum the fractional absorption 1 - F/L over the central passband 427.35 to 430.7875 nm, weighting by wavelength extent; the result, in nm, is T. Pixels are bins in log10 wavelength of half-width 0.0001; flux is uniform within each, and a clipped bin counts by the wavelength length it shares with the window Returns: 0.26 nm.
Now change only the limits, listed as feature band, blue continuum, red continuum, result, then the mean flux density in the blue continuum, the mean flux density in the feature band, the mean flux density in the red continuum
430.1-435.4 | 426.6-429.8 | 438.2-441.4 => 0.428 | 65.8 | 66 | 80.9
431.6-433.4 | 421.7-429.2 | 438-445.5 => 0.067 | 67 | 72.5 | 86.2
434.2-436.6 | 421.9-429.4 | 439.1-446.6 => -0.048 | 67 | 79.6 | 86.5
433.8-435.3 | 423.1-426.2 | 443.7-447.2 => 0.134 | 68.2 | 69.9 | 86.1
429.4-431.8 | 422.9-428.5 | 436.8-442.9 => 0.464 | 67.3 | 58.6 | 82.5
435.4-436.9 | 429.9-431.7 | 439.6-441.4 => -0.323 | 55.3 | 85.8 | 83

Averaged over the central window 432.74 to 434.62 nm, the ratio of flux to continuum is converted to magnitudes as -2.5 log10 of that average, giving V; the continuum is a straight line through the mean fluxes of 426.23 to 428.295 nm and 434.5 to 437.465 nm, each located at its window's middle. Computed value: 0.16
